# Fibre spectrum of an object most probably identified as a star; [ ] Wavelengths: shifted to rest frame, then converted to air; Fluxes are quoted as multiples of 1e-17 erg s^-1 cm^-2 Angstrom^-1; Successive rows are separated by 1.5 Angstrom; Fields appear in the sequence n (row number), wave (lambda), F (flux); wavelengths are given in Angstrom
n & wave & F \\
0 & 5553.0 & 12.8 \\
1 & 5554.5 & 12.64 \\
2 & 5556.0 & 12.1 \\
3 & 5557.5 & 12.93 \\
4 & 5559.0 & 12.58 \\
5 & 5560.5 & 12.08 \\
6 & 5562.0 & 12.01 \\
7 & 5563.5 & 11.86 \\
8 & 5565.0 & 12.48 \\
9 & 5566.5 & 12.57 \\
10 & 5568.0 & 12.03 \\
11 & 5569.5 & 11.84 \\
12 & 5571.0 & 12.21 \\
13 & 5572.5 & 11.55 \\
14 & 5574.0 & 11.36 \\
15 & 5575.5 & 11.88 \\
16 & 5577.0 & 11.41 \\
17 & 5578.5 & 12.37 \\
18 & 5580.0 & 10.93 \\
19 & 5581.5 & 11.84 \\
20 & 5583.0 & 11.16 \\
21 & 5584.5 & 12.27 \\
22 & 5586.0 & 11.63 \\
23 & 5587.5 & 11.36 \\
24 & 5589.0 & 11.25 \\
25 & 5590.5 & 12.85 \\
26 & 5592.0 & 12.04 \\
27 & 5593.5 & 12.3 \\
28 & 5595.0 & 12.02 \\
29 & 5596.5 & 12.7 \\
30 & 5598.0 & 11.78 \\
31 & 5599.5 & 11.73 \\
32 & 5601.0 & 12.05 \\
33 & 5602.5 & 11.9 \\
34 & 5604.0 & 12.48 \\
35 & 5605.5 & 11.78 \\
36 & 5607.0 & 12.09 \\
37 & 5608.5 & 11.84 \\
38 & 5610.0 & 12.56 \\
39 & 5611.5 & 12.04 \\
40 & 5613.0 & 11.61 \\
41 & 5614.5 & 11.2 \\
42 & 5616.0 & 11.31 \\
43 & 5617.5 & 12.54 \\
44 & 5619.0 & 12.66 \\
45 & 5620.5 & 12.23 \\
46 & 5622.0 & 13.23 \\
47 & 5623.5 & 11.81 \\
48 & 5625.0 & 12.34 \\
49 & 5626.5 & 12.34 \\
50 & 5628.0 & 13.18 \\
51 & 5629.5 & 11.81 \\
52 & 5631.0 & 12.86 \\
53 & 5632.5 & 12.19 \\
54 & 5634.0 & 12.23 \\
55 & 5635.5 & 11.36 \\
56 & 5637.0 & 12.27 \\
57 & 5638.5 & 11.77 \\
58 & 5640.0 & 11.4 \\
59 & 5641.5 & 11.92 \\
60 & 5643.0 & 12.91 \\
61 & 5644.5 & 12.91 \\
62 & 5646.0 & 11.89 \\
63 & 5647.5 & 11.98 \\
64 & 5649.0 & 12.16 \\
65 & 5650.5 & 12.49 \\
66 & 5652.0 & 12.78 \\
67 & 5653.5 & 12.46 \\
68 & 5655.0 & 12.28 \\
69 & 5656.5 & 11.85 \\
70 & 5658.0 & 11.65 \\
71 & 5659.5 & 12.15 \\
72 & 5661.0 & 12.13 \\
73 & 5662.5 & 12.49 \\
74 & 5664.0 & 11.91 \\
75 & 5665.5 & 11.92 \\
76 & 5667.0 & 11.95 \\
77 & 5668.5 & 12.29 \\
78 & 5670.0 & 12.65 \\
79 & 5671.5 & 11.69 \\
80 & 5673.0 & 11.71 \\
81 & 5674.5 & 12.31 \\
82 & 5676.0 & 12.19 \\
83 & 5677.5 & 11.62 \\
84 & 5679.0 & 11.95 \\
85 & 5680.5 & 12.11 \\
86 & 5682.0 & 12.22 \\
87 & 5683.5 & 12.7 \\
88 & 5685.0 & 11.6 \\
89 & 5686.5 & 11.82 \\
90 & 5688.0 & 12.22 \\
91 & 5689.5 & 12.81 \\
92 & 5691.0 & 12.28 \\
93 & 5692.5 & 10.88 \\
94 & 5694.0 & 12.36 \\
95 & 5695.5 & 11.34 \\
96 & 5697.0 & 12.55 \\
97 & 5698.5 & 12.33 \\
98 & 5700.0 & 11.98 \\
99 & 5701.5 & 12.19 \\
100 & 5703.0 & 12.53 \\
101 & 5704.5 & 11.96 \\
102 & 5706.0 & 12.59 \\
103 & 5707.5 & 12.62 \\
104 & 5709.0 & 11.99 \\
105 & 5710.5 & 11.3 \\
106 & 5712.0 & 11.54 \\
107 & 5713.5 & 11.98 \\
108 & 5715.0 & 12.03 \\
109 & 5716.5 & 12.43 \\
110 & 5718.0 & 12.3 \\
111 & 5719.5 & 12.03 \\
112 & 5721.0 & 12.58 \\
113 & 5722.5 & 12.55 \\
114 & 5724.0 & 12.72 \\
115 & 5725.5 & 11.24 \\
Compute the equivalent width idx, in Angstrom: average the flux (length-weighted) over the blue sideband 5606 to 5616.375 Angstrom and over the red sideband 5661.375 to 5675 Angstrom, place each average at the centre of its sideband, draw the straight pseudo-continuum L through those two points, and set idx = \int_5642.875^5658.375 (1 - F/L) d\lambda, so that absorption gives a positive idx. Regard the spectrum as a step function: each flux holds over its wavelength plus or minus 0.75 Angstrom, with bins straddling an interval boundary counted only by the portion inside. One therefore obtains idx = -0.4 Angstrom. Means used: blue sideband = 11.8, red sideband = 12.1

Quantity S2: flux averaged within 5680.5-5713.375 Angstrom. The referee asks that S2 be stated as 12.1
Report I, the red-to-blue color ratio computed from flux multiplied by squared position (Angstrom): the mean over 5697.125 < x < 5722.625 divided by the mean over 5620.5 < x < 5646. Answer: 1.0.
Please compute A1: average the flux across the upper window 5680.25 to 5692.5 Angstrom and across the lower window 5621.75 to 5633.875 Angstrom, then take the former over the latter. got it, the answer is 0.98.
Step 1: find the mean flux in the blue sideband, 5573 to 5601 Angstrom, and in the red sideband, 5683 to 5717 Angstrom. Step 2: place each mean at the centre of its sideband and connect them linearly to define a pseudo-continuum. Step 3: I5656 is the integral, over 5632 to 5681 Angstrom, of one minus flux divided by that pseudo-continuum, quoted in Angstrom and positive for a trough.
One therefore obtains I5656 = -0.50 Angstrom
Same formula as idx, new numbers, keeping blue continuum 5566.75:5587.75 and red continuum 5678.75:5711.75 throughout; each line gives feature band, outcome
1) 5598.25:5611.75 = -0.26 Angstrom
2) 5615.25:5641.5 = -0.68 Angstrom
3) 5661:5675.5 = -0.11 Angstrom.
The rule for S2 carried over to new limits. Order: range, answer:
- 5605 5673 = 12.2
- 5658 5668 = 12.1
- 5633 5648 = 12.1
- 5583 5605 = 12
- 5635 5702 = 12.1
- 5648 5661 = 12.2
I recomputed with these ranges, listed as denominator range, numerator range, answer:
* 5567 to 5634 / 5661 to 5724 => 1.04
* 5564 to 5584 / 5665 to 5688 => 1.06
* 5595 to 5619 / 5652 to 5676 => 1.03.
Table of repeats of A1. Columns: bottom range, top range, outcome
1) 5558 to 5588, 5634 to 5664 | 1.02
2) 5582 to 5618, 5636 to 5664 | 1.02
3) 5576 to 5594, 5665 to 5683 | 1.02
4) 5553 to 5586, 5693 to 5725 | 1.01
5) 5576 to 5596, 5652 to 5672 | 1.03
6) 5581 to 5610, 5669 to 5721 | 1.01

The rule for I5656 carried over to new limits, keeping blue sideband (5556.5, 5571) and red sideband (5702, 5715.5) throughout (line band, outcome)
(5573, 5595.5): 0.8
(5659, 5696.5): 0.2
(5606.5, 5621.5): 0.2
